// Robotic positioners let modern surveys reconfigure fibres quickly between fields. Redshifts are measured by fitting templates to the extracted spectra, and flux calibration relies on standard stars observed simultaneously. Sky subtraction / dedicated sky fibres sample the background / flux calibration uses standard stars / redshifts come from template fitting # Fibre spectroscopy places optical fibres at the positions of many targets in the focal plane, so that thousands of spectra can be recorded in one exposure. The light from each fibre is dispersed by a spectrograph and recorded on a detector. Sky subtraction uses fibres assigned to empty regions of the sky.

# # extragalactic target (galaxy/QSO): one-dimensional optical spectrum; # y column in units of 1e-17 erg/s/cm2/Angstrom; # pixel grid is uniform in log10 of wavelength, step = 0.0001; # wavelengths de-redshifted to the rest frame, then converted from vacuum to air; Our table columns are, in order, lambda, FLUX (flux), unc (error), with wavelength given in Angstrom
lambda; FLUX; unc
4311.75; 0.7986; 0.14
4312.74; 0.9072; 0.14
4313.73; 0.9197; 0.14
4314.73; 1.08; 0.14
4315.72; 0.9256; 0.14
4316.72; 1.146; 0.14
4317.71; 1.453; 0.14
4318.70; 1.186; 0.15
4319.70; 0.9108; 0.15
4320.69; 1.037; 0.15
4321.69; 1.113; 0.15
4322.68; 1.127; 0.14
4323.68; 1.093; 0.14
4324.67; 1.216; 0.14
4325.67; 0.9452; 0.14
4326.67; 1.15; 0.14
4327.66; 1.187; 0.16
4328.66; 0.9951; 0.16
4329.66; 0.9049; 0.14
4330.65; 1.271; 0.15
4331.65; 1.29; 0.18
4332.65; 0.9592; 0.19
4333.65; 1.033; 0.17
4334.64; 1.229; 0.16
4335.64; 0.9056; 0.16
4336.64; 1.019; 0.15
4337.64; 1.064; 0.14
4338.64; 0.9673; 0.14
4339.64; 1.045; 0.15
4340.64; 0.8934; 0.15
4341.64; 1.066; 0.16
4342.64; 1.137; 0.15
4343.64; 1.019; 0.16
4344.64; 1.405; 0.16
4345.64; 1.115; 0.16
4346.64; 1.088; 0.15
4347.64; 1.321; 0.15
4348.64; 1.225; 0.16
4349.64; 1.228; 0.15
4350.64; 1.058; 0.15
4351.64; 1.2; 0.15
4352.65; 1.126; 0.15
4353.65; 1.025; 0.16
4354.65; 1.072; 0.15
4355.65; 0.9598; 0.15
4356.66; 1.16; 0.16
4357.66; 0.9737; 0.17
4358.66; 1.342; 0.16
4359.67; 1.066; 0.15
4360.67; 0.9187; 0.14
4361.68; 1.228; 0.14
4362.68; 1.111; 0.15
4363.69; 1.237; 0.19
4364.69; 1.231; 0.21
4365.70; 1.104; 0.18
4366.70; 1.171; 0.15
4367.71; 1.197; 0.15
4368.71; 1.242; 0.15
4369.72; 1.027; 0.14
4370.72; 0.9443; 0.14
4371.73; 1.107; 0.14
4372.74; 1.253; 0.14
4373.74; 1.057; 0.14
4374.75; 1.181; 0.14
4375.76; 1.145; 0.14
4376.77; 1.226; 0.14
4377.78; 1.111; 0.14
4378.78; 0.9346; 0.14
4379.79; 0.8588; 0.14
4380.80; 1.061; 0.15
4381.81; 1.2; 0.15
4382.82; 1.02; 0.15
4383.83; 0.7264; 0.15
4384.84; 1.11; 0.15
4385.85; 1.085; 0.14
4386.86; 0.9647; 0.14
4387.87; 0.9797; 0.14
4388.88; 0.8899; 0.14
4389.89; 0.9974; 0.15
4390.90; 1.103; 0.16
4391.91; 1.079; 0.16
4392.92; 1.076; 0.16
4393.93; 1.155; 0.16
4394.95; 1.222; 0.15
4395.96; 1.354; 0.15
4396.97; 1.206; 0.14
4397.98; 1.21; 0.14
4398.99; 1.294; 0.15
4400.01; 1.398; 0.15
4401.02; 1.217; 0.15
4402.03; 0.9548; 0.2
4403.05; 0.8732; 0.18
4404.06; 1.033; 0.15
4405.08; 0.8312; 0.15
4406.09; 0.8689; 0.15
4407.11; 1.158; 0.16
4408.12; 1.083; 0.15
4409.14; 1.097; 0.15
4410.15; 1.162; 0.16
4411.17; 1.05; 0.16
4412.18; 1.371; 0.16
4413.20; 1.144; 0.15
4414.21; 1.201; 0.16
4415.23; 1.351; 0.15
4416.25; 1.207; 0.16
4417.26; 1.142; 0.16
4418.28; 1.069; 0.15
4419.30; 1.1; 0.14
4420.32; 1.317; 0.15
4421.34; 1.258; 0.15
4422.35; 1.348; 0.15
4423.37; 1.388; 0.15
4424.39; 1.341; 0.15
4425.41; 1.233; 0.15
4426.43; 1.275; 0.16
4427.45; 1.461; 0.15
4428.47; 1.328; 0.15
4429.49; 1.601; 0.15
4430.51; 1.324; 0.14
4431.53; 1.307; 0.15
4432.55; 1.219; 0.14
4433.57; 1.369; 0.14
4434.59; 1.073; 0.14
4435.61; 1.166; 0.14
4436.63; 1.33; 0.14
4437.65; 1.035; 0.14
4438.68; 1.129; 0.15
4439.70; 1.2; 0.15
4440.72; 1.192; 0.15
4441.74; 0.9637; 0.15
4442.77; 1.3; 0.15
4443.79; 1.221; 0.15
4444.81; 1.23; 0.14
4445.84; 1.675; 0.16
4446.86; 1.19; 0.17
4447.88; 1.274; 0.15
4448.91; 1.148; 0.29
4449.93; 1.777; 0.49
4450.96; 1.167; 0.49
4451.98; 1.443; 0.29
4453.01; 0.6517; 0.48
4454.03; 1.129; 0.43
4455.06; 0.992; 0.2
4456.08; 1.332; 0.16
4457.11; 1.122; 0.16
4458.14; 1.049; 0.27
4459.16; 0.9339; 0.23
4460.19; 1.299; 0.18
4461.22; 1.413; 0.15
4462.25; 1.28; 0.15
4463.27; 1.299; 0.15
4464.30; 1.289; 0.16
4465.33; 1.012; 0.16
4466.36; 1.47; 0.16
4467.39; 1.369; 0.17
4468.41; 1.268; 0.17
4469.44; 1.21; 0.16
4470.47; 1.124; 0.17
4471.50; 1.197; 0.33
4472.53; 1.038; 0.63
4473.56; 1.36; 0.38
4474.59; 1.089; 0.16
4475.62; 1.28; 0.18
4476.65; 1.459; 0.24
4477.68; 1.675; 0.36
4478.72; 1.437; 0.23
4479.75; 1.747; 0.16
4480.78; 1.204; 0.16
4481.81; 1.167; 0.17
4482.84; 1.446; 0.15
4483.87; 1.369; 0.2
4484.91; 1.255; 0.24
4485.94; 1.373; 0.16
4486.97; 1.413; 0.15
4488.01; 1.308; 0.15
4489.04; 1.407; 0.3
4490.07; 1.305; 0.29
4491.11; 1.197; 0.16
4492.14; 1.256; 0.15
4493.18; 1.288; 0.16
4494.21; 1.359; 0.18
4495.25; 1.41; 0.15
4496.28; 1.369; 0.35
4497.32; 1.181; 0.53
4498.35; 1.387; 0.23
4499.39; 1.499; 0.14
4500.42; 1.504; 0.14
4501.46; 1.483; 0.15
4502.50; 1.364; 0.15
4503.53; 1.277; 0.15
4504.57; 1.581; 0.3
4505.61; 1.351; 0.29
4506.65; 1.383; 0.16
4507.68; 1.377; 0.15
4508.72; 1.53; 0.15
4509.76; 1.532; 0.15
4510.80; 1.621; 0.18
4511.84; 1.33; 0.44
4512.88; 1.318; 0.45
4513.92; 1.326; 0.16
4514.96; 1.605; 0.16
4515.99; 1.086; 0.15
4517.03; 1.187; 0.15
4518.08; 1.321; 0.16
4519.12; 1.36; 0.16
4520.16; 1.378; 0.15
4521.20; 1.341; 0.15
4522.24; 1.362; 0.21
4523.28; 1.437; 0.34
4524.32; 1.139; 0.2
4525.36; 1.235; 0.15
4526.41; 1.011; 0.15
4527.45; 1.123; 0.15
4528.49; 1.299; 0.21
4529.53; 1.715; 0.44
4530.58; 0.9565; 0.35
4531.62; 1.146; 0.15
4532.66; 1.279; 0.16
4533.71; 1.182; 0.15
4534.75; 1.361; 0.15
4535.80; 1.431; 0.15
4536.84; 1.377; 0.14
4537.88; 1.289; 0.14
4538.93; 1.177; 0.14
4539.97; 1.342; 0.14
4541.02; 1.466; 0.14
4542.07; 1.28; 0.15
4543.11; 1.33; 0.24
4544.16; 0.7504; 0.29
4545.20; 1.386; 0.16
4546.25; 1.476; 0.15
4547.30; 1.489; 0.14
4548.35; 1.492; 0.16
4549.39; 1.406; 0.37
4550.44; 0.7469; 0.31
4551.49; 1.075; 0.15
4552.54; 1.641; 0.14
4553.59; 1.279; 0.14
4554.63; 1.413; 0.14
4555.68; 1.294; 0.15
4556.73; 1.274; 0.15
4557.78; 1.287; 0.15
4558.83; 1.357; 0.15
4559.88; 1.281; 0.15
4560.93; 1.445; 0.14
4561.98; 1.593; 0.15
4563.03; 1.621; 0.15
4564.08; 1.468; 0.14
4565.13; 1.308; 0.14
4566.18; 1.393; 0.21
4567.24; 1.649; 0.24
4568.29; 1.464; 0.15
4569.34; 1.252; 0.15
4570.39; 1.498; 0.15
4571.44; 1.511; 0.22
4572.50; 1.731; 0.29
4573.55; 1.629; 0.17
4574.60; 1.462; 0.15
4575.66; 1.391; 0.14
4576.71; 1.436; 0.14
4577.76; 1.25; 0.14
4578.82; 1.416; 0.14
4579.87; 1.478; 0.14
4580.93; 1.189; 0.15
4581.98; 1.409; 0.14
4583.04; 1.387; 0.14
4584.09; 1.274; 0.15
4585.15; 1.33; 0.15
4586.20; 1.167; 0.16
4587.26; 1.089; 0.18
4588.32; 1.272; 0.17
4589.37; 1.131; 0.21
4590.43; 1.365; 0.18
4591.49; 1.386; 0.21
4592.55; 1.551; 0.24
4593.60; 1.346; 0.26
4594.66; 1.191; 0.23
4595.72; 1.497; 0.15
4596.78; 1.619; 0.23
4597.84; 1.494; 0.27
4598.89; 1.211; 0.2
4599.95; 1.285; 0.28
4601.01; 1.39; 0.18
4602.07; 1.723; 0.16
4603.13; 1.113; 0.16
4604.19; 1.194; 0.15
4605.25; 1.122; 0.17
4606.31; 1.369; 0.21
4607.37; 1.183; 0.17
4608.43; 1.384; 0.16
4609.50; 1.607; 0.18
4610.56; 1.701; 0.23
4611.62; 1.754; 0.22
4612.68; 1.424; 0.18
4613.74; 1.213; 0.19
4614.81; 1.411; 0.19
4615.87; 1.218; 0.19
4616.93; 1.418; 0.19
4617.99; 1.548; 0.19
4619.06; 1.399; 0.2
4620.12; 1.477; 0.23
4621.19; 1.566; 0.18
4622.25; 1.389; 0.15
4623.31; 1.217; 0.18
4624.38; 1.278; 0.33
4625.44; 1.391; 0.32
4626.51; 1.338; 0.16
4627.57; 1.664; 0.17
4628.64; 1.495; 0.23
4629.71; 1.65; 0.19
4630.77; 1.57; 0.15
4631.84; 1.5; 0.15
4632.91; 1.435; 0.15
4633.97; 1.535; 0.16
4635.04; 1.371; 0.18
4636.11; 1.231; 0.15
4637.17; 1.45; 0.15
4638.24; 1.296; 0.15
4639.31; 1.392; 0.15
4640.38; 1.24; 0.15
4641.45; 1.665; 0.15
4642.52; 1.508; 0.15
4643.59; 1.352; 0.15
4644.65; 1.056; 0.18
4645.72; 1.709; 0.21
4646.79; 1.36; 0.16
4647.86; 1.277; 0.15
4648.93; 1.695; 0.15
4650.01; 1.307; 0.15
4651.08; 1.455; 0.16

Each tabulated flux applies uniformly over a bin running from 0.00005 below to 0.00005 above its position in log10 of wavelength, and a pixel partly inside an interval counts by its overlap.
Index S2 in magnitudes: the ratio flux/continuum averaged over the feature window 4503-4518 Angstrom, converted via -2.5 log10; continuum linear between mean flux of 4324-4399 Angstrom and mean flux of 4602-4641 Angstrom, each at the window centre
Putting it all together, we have -0.09 mag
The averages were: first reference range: 1.1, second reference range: 1.41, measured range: 1.39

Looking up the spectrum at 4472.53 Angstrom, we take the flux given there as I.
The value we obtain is 1.038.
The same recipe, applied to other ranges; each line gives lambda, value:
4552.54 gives 1.641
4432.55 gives 1.219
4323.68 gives 1.093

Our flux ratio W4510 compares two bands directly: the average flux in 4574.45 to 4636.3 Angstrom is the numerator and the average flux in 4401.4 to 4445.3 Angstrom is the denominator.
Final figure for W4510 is 1.2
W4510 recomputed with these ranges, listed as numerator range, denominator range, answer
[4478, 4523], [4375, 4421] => 1.24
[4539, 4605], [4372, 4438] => 1.18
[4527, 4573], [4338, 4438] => 1.18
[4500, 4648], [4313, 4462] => 1.20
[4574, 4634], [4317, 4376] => 1.25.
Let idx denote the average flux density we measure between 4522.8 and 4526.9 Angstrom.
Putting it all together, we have 1.2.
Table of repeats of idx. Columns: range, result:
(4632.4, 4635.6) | 1.45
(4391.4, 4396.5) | 1.18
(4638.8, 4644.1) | 1.43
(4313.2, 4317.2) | 1.01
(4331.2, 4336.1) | 1.08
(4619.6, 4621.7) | 1.52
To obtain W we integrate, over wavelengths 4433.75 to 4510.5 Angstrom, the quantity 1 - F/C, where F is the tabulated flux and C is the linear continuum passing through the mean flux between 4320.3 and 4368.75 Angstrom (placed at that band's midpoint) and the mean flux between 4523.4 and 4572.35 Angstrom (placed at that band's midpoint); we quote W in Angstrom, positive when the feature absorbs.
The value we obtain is -2.7 Angstrom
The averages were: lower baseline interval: 1.11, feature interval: 1.29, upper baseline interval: 1.33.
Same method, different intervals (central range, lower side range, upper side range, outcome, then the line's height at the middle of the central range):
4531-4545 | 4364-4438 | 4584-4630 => 0.5 Angstrom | 1.31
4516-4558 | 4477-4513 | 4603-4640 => 3.4 Angstrom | 1.4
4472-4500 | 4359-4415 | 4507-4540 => -1.9 Angstrom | 1.26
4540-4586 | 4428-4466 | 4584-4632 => -1.1 Angstrom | 1.34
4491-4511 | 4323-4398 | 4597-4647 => -2.1 Angstrom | 1.27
